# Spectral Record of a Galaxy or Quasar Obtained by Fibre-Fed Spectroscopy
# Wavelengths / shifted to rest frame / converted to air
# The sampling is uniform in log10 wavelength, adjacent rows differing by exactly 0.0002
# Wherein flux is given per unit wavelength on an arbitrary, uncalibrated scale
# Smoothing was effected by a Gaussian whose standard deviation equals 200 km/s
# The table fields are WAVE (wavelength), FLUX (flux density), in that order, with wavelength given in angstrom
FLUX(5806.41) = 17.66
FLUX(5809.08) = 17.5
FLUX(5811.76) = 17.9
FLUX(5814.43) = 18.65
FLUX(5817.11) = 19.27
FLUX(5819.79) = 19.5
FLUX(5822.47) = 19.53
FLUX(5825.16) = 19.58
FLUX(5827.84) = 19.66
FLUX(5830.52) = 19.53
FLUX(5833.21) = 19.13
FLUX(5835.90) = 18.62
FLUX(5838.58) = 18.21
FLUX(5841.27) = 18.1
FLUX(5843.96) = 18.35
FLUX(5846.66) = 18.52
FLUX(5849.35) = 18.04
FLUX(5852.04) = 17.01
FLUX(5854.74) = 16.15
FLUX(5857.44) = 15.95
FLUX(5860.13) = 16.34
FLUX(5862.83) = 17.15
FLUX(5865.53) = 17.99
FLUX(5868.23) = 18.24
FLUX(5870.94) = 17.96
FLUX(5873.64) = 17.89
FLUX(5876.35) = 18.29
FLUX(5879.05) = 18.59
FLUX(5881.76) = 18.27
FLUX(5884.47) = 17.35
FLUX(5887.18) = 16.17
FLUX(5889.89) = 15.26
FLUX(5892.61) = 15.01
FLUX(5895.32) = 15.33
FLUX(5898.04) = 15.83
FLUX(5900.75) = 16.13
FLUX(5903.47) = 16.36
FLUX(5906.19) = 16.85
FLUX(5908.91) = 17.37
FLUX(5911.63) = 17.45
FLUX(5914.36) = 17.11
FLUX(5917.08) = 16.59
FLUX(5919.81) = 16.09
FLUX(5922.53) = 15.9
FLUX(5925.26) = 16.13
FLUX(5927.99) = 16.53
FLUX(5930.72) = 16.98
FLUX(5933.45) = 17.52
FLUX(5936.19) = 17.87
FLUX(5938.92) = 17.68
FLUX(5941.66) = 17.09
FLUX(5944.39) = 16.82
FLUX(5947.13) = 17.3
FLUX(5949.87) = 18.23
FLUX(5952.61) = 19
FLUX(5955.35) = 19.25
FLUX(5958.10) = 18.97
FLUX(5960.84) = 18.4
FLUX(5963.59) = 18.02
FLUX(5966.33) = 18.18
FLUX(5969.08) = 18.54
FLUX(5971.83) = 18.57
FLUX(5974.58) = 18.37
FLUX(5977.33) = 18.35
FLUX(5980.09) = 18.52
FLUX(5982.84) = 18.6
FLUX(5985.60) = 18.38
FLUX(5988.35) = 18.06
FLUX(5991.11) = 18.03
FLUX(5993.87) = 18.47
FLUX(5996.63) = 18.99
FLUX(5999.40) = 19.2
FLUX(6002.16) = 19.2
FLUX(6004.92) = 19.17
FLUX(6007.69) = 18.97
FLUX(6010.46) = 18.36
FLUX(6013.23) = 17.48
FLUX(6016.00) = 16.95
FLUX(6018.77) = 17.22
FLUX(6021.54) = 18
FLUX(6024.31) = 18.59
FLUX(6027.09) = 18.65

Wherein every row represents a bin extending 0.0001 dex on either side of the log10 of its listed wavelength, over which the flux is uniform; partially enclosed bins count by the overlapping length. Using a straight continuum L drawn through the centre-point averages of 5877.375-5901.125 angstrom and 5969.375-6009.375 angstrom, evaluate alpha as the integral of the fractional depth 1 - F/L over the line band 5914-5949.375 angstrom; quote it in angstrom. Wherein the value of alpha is 1.0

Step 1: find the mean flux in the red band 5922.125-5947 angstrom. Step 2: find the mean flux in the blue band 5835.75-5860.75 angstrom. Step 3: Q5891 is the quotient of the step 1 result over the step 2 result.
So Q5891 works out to 1.0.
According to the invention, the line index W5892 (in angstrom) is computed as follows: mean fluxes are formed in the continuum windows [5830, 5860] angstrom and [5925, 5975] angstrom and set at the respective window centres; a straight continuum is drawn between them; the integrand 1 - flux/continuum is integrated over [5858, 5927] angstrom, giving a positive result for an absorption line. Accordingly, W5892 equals 3.9 angstrom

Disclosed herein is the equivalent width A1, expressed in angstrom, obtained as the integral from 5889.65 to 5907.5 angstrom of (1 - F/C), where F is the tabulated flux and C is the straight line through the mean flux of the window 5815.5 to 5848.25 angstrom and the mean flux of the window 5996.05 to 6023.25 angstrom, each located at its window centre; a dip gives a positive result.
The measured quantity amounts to 2.7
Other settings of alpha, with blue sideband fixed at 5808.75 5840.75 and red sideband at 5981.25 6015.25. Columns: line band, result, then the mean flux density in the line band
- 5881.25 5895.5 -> 1.98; 16.2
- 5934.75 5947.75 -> 0.92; 17.4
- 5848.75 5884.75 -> 2.56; 17.5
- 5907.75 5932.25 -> 2.67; 16.7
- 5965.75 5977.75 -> 0.12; 18.4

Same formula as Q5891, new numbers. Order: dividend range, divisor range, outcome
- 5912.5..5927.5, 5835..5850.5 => 0.90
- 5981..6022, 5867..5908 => 1.09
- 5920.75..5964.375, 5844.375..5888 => 1.00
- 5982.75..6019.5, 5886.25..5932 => 1.13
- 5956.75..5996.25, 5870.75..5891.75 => 1.06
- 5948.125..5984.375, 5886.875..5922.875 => 1.14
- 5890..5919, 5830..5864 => 0.92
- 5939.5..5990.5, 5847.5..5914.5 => 1.08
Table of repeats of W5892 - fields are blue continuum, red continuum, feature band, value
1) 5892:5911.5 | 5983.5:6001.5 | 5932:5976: -1.3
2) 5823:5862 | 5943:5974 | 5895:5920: 2.2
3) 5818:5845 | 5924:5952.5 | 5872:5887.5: 0.3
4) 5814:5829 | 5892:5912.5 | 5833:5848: 0.2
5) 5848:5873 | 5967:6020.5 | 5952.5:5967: -0.4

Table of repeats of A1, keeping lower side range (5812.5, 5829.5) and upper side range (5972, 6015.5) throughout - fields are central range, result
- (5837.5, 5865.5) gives 2.6 angstrom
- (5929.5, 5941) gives 0.8 angstrom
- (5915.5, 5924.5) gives 1.3 angstrom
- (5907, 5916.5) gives 0.8 angstrom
